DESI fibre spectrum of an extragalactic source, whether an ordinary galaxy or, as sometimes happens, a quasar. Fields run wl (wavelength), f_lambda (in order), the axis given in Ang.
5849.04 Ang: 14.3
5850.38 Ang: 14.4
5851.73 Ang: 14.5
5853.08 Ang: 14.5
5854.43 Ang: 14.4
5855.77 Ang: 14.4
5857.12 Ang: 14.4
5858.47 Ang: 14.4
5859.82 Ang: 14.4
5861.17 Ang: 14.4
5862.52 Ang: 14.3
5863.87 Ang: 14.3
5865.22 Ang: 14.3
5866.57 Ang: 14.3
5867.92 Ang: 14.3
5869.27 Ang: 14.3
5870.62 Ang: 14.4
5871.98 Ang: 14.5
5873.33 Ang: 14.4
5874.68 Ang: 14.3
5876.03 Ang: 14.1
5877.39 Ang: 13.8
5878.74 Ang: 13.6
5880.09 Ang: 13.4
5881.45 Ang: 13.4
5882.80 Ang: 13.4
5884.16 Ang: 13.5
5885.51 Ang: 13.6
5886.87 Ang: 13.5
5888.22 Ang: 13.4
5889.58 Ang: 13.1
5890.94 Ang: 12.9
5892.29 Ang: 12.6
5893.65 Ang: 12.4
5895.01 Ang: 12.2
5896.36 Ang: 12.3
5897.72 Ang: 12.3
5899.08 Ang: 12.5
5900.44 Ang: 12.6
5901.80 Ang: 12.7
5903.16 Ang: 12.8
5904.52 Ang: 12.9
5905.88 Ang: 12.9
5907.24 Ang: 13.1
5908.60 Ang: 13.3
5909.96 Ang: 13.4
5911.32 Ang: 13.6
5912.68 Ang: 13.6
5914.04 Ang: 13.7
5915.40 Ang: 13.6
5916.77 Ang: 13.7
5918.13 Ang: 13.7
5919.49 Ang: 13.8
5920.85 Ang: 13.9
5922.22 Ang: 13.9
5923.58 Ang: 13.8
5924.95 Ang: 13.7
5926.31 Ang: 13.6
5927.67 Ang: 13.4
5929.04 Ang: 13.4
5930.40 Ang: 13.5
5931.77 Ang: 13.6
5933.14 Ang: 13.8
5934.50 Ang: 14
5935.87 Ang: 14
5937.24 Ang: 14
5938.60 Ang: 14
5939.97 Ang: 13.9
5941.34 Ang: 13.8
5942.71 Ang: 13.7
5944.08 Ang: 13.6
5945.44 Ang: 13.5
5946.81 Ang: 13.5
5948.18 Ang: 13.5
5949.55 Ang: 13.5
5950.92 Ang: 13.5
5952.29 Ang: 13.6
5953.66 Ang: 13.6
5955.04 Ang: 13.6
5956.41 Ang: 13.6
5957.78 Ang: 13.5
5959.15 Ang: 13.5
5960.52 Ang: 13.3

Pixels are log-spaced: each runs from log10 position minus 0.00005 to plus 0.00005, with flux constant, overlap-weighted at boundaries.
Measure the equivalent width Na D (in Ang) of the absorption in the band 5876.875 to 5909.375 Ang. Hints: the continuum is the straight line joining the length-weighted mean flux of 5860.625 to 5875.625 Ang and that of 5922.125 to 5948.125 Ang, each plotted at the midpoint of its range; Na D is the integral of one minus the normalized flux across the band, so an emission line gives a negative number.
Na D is 2.5 Ang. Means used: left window 14.3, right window 13.7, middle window 13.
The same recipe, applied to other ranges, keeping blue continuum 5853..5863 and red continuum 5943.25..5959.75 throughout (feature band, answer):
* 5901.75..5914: 0.7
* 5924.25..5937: 0.1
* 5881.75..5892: 0.6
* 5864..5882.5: 0.2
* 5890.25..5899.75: 1.1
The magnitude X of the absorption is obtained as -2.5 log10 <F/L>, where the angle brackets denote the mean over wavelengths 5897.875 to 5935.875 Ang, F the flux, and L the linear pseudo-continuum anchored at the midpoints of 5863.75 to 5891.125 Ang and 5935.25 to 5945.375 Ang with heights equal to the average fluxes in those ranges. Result 0.03 mag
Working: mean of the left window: 13.9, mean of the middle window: 13.4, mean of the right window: 13.8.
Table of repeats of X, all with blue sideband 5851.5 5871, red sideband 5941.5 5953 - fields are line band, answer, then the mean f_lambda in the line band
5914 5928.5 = 0.01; 13.7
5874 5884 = 0.04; 13.7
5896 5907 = 0.11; 12.6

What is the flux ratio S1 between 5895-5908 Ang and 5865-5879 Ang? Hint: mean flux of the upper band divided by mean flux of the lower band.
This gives 0.89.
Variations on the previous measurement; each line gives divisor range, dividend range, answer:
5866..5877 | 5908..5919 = 0.95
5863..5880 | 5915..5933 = 0.96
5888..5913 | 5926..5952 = 1.06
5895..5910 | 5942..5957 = 1.06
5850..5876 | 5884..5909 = 0.89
